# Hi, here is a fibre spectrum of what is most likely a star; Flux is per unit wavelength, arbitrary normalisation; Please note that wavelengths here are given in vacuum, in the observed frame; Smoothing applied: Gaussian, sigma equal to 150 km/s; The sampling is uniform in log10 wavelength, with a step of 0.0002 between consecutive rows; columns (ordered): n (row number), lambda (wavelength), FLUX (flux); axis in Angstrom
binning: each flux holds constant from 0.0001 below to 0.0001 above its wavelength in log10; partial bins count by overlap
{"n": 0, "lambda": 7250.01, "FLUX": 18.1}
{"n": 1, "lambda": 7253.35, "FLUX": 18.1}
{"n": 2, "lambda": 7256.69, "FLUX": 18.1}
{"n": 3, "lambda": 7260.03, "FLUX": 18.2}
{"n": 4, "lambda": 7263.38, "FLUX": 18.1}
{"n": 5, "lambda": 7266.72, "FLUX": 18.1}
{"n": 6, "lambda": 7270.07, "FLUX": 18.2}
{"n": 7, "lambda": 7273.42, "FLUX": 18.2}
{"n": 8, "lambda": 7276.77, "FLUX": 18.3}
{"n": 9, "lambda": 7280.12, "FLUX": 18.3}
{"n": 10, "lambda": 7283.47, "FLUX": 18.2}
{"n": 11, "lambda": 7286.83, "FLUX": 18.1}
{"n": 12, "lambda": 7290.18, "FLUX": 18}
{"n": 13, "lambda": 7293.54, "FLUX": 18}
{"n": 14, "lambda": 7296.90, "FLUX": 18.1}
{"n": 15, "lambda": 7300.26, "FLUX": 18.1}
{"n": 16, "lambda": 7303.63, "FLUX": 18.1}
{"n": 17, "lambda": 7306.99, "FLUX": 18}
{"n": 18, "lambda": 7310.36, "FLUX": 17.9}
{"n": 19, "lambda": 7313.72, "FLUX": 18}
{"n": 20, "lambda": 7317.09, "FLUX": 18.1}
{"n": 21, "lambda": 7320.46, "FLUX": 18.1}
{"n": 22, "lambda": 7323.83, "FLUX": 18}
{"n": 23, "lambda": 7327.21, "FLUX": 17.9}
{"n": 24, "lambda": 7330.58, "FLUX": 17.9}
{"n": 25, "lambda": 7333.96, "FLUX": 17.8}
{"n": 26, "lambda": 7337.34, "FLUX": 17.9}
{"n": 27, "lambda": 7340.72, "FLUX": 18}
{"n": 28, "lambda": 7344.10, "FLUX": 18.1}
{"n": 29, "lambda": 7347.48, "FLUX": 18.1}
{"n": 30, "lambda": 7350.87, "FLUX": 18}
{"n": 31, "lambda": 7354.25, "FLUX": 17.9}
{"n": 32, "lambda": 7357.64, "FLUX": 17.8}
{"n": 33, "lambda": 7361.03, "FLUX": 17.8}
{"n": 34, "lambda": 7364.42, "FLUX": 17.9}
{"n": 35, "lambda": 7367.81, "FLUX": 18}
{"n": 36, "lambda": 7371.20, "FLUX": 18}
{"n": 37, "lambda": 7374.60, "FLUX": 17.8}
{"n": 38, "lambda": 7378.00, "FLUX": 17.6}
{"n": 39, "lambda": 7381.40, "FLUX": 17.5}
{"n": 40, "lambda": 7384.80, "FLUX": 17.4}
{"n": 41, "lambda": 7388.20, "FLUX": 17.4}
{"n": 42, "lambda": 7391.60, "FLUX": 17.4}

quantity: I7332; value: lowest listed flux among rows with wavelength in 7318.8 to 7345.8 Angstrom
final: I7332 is 17.8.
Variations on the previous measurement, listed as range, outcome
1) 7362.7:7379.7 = 17.6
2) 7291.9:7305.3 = 18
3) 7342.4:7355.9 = 17.9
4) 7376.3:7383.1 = 17.5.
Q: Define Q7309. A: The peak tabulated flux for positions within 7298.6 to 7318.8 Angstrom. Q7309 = 18.1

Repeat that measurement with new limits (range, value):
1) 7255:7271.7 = 18.2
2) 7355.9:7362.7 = 17.8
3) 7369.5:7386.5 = 18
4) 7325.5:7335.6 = 17.9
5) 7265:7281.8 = 18.3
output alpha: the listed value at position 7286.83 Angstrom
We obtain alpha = 18.1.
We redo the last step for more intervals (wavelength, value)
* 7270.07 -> 18.2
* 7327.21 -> 17.9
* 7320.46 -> 18.1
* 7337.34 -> 17.9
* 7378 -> 17.6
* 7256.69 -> 18.1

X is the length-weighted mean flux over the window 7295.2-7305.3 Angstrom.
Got 18.1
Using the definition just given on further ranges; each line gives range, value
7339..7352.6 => 18.1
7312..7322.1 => 18.1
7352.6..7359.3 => 17.8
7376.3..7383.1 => 17.5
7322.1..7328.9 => 18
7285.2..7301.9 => 18.1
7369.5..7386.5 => 17.7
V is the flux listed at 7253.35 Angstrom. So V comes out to 18.1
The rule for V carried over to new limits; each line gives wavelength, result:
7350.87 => 18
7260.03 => 18.2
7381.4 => 17.5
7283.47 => 18.2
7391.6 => 17.4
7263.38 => 18.1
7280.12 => 18.3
